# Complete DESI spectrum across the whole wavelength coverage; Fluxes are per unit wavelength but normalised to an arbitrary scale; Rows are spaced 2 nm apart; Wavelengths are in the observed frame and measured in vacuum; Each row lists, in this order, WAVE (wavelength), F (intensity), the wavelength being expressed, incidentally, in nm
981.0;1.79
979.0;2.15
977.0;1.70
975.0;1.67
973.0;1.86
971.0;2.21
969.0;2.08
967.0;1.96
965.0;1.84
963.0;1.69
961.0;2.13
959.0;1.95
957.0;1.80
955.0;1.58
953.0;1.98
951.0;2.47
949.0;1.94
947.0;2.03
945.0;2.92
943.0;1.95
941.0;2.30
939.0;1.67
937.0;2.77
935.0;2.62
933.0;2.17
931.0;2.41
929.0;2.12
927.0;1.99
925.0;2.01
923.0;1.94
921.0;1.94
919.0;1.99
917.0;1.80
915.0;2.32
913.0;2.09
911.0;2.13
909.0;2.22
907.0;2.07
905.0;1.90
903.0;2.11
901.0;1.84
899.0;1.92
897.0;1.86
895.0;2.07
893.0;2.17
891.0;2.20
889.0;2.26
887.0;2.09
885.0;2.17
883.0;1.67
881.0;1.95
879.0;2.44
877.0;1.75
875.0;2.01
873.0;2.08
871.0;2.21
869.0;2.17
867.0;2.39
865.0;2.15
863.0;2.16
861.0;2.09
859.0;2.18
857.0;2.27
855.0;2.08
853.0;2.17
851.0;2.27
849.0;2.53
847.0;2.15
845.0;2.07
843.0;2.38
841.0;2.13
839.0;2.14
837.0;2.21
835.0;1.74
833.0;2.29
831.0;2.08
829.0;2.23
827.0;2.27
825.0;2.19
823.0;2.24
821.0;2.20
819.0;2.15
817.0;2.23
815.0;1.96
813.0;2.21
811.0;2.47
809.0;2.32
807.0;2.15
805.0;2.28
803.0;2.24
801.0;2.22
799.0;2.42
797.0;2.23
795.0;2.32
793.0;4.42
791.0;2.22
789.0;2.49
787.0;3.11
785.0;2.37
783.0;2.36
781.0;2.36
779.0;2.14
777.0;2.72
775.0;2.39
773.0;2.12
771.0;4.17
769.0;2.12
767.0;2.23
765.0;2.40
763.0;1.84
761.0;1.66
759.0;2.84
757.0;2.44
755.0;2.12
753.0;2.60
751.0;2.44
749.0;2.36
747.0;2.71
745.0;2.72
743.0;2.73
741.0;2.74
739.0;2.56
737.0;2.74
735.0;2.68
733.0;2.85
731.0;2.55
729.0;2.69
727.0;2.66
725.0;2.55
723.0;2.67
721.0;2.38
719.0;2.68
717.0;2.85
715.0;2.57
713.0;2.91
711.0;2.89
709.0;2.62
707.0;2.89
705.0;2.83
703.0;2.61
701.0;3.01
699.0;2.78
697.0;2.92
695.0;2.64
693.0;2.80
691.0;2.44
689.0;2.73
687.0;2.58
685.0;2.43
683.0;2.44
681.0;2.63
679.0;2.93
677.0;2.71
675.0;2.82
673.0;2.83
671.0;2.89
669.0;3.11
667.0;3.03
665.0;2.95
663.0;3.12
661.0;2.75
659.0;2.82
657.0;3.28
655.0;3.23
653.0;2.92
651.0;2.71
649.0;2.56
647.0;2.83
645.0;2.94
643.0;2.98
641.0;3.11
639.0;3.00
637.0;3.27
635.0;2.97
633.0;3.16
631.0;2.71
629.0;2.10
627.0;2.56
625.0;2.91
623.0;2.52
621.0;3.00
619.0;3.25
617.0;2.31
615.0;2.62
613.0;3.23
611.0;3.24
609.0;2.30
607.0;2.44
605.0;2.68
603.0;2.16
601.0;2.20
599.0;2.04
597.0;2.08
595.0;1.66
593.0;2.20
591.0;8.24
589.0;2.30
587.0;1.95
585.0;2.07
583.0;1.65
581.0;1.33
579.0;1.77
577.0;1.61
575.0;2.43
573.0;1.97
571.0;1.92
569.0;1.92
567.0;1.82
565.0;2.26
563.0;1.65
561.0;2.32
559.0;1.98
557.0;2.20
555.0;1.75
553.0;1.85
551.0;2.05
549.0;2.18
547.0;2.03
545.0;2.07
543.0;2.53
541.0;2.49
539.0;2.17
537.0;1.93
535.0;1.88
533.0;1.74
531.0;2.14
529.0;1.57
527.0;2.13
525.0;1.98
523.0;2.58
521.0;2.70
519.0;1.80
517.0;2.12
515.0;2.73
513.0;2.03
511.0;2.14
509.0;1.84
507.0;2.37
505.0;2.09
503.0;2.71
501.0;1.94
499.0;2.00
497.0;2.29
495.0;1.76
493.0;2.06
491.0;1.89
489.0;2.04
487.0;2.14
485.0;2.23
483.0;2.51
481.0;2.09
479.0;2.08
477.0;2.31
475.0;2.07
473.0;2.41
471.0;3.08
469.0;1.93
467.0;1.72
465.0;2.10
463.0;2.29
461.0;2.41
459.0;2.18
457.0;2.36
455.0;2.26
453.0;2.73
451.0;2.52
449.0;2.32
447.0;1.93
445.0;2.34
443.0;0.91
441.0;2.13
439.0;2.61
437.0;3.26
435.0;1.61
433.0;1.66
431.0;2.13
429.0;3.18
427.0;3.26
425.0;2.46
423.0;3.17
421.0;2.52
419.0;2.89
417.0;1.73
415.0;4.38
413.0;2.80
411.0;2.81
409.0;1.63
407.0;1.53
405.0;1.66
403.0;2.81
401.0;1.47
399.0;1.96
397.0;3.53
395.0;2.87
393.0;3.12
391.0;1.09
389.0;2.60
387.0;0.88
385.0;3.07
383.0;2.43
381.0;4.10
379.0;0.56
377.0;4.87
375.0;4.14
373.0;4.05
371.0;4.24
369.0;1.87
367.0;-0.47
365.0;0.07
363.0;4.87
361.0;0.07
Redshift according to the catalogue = 0.585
